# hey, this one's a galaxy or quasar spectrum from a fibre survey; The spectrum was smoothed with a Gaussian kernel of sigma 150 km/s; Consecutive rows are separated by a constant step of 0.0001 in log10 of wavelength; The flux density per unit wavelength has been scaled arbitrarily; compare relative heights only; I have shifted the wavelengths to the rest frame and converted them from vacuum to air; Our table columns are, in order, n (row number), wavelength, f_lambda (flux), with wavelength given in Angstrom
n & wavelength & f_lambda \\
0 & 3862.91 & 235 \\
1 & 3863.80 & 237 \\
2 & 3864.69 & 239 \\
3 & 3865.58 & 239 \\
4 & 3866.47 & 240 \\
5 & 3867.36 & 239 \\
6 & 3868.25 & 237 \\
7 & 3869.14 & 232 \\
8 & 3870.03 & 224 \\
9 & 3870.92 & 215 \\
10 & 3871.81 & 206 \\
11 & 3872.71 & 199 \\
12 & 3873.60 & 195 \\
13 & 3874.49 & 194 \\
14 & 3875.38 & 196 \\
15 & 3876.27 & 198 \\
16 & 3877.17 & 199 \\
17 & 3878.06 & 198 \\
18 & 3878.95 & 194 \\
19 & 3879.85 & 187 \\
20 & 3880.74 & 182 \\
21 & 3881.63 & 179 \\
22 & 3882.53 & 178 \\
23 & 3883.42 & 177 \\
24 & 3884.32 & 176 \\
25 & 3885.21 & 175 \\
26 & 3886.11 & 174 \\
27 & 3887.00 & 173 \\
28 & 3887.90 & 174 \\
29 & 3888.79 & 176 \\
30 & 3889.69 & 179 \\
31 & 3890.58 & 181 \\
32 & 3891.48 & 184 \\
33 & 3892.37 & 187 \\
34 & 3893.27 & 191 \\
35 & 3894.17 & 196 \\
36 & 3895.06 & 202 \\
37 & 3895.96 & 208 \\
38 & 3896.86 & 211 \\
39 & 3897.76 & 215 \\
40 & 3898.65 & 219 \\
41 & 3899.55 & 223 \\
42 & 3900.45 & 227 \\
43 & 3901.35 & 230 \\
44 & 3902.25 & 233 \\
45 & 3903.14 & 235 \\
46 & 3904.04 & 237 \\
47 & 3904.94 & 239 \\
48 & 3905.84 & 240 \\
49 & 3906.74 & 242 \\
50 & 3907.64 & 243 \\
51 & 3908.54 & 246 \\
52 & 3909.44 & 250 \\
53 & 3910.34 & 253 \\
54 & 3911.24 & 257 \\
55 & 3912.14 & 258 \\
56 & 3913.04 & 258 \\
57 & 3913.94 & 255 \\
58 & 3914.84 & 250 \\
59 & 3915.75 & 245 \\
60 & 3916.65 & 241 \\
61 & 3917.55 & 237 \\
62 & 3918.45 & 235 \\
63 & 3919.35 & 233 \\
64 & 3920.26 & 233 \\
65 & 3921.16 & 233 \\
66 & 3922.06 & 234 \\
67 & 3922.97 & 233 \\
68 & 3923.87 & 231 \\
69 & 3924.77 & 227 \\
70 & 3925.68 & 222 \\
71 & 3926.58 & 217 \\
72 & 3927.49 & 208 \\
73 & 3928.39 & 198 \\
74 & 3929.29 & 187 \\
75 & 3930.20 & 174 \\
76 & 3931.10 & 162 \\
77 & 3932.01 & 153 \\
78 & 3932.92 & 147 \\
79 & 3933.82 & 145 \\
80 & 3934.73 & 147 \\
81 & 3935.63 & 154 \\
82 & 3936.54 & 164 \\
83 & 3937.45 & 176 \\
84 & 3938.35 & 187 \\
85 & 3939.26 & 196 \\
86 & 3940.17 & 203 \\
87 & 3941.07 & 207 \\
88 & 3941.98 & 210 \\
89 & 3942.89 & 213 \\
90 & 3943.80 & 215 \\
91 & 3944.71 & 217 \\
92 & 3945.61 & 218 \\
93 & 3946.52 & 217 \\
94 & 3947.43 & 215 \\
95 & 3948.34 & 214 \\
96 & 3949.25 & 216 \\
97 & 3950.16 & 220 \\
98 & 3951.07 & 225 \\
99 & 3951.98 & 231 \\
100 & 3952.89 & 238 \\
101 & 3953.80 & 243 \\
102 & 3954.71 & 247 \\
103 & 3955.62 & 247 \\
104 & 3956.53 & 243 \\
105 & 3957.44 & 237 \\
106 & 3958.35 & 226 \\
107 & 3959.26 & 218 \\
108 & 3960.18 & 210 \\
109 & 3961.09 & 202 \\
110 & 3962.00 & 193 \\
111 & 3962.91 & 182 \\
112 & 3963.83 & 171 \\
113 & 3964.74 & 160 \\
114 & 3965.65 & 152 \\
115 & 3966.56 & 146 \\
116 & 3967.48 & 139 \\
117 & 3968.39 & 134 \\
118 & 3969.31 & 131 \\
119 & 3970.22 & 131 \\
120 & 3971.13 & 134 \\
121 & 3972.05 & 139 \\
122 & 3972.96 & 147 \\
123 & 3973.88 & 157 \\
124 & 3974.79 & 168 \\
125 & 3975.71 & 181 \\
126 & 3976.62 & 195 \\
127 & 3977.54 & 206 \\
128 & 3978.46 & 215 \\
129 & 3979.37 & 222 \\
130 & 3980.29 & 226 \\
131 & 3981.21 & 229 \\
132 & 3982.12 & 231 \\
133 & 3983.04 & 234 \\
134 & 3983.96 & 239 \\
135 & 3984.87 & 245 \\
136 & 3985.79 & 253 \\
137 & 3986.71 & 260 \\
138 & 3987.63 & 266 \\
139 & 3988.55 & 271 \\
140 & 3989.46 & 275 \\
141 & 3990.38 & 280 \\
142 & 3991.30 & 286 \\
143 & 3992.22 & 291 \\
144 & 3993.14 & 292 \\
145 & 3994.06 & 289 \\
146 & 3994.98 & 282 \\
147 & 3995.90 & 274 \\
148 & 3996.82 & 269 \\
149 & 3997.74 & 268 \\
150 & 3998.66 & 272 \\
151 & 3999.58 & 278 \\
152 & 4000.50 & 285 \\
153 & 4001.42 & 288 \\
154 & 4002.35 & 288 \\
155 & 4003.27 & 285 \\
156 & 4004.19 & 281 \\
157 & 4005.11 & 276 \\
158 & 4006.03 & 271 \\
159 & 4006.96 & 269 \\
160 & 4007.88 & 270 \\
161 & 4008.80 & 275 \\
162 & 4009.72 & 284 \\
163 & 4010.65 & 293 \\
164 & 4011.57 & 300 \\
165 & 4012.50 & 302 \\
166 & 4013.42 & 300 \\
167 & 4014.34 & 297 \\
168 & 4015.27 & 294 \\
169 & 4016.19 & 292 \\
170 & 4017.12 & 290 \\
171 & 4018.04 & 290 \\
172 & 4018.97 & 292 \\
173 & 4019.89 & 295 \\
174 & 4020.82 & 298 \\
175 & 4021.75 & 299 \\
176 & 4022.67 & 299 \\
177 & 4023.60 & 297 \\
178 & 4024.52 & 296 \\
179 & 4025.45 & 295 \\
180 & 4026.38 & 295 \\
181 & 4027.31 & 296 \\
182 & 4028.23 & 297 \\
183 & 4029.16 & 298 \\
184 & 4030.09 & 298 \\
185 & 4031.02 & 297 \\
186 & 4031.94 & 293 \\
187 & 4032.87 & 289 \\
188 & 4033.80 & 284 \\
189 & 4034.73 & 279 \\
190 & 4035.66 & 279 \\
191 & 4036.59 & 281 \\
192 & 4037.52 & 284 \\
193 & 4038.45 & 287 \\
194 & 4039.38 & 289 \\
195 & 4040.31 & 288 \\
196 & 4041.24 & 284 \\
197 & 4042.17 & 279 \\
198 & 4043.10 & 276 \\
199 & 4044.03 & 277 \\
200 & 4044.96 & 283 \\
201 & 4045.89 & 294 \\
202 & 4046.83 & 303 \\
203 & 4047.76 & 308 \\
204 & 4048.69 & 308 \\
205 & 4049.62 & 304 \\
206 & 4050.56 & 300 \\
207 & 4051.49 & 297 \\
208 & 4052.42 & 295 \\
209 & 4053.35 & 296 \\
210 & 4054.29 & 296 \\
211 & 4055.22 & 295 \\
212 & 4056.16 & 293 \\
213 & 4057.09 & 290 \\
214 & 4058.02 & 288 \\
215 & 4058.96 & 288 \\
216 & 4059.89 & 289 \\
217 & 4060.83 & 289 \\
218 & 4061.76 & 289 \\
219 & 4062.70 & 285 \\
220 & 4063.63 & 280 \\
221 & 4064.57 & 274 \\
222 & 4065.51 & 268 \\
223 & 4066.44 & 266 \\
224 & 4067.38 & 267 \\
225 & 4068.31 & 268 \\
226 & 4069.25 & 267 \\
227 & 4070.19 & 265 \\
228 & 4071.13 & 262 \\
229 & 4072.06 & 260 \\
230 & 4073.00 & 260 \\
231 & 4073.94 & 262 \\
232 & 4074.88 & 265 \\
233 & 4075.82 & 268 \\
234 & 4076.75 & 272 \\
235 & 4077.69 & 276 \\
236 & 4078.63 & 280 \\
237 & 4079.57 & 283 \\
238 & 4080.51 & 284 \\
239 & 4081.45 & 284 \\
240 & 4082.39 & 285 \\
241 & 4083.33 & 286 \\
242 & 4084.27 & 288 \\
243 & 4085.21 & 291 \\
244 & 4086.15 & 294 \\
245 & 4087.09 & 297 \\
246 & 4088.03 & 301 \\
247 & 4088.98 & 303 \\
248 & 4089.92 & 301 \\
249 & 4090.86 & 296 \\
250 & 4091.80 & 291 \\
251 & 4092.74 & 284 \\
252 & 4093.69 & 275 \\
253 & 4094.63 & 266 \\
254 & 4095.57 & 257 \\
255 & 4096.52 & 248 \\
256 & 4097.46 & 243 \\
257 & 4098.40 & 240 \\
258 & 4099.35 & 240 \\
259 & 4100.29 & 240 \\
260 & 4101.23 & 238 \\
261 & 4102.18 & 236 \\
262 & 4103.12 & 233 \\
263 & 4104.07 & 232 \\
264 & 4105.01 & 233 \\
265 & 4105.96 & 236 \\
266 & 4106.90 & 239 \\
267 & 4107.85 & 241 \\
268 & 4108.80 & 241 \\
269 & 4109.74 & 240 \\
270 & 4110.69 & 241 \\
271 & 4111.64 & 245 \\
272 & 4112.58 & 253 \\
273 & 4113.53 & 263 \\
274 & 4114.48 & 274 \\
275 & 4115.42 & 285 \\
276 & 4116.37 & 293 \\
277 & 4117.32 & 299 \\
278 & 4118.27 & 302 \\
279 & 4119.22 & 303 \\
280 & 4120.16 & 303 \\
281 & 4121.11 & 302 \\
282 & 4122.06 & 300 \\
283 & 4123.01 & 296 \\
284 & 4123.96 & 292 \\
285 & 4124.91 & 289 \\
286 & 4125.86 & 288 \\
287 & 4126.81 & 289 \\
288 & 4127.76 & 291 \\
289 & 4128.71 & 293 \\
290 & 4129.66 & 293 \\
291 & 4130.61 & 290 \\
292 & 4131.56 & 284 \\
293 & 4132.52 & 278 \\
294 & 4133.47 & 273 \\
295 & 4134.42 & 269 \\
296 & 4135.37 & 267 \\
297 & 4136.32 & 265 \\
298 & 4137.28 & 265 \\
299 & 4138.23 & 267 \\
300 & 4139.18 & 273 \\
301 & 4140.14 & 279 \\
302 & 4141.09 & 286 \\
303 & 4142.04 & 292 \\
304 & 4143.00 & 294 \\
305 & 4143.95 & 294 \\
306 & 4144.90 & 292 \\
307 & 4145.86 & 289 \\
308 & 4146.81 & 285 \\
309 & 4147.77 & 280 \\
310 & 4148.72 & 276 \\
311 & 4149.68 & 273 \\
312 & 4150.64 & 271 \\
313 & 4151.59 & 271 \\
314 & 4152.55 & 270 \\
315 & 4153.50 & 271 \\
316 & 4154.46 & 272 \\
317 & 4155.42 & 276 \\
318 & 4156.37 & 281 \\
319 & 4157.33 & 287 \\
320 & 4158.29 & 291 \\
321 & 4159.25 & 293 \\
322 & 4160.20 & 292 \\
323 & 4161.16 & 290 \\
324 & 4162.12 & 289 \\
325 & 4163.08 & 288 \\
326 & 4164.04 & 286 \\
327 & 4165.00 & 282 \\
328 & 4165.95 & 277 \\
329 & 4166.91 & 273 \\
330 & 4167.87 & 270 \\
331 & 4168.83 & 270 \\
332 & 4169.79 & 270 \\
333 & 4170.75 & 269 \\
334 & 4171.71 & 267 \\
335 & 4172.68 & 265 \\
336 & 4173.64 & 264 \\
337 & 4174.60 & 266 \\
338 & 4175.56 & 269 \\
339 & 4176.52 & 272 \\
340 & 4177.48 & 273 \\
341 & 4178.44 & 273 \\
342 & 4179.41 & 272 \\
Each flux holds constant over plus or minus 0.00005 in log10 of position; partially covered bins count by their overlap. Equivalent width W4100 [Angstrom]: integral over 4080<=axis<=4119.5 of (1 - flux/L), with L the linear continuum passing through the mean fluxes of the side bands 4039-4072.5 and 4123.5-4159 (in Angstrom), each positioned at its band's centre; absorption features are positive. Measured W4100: 2.2 Angstrom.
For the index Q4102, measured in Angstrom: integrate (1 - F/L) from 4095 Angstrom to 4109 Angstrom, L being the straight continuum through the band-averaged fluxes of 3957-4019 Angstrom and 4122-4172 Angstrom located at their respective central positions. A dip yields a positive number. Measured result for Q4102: 1.51 Angstrom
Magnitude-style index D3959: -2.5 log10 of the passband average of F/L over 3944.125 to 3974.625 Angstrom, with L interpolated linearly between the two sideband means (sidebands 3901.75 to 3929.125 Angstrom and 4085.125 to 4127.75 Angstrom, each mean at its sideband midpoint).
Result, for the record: 0.25 mag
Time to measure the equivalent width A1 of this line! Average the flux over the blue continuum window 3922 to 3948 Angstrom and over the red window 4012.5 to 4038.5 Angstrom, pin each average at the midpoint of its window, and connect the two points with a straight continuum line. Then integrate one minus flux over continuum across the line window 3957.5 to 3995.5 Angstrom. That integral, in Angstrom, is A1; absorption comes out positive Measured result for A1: 4.9 Angstrom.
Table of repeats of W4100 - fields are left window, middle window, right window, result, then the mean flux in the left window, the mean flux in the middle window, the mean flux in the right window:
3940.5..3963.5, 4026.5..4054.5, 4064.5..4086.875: -3.5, 220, 291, 274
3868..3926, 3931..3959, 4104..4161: 2.8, 215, 205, 277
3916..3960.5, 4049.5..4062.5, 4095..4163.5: -2.3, 210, 293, 273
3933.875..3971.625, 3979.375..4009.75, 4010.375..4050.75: -2.5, 195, 268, 293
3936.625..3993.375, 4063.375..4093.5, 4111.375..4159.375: -2.4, 210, 279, 283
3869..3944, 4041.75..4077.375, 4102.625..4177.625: -4.3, 207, 282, 276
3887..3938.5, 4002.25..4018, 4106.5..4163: -2.9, 212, 286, 279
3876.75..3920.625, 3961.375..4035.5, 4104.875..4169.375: -3.0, 215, 252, 278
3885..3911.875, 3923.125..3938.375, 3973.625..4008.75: 3.0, 214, 183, 255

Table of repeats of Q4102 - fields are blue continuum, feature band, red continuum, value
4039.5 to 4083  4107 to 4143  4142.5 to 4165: 0.58 Angstrom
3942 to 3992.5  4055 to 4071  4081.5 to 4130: -1.65 Angstrom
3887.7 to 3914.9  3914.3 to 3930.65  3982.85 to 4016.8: 0.69 Angstrom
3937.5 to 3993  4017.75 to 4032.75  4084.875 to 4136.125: -3.82 Angstrom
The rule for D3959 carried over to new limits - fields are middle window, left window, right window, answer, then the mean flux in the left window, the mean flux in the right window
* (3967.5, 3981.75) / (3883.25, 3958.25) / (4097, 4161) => 0.30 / 213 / 273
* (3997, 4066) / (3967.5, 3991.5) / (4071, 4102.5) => -0.21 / 208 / 273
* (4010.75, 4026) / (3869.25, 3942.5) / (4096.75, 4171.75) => -0.23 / 207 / 273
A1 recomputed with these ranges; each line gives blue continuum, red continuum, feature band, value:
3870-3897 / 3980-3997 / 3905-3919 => -2.50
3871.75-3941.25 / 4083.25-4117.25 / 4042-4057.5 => -2.86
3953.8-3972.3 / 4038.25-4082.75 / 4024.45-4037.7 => -1.99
